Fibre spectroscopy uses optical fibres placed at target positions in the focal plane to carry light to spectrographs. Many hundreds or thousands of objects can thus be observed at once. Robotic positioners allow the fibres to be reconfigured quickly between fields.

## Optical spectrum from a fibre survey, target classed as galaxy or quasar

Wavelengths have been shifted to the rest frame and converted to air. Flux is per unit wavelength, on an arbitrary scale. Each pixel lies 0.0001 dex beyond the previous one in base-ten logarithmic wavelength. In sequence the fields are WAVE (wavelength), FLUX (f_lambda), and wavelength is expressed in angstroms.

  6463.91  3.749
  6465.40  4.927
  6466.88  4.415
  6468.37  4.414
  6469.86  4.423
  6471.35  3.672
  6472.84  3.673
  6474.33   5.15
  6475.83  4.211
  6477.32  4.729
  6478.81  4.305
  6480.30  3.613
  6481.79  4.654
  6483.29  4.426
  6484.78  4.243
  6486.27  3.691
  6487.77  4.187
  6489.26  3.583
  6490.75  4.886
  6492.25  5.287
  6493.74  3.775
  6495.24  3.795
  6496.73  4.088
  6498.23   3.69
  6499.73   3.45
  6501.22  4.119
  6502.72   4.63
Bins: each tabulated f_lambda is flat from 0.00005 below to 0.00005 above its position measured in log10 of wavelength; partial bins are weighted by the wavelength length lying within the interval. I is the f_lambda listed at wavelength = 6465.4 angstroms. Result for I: 4.927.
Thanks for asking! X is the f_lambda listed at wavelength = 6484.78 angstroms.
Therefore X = 4.243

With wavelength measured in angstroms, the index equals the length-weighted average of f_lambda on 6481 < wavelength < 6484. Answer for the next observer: 4.52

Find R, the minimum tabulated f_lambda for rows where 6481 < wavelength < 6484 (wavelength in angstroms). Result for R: 4.426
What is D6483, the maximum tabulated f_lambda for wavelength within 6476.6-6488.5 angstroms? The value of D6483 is 4.729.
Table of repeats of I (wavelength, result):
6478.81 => 4.305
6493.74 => 3.775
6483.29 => 4.426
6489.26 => 3.583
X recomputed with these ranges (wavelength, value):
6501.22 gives 4.119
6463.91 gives 3.749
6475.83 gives 4.211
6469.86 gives 4.423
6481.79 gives 4.654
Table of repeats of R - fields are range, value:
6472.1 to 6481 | 3.613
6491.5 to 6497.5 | 3.775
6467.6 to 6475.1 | 3.672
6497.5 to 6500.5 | 3.45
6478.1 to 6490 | 3.583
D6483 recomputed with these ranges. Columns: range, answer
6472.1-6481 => 5.15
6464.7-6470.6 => 4.927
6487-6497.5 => 5.287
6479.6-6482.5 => 4.654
